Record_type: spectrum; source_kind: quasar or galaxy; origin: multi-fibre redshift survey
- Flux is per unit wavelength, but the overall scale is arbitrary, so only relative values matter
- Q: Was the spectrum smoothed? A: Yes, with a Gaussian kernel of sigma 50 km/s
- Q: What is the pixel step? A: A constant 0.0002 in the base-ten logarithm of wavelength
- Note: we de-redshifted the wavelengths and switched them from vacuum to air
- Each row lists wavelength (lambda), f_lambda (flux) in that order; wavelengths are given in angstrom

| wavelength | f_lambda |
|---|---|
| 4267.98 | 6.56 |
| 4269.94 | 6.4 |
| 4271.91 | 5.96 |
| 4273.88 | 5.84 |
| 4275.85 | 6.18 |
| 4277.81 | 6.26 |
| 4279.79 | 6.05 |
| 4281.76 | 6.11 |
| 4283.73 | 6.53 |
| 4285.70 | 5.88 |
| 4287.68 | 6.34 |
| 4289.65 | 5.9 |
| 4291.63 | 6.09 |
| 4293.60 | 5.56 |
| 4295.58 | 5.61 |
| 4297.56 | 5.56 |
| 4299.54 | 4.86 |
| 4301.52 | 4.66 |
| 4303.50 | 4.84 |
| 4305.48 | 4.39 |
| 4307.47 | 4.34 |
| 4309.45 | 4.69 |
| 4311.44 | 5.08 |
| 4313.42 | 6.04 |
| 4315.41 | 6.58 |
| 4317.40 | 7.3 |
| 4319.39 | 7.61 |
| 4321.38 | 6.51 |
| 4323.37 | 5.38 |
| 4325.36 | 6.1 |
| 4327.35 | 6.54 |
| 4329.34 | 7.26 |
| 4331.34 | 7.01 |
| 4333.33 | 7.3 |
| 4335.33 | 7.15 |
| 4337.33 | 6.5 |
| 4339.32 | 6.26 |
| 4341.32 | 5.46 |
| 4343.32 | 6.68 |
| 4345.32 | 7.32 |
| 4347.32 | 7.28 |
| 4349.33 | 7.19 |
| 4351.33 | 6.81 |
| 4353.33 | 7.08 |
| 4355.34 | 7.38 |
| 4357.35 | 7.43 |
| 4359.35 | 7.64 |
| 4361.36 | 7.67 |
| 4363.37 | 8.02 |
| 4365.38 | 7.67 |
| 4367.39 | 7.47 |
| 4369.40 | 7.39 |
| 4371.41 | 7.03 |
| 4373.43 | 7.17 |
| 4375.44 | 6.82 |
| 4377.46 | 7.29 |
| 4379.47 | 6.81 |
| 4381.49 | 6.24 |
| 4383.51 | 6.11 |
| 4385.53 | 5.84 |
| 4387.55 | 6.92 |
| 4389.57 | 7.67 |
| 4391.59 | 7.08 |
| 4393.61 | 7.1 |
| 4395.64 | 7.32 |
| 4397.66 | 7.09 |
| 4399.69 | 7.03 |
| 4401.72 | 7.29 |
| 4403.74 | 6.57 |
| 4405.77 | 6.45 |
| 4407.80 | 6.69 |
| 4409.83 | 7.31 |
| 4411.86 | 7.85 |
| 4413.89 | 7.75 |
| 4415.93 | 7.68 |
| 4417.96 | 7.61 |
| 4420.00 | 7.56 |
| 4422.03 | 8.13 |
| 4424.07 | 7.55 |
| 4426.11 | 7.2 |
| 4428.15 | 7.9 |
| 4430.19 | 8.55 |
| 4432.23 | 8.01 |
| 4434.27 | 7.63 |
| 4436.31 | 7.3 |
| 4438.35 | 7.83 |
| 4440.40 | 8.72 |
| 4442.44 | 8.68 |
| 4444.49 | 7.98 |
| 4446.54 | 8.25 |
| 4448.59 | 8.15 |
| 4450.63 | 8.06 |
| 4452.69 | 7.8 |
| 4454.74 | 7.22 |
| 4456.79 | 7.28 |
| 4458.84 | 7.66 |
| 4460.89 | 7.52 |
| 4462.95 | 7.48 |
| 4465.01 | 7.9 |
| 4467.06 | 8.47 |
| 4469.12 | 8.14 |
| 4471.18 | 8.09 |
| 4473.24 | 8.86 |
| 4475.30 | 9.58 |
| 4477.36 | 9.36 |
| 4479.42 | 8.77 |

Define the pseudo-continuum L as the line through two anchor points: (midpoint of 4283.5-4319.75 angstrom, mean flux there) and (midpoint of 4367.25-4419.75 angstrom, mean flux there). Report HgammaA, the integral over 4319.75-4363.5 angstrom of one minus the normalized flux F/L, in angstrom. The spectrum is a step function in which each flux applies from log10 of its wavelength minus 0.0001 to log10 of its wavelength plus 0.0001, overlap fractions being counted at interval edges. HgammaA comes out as -4.5 angstrom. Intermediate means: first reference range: 5.62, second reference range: 7.06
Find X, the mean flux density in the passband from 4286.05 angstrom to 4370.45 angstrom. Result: 6.43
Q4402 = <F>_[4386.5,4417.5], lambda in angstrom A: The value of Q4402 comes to 7.19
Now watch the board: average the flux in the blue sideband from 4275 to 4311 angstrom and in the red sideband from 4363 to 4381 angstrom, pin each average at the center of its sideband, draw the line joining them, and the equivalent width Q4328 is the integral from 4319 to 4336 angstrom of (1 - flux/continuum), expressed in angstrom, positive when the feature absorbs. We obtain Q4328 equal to -1.2 angstrom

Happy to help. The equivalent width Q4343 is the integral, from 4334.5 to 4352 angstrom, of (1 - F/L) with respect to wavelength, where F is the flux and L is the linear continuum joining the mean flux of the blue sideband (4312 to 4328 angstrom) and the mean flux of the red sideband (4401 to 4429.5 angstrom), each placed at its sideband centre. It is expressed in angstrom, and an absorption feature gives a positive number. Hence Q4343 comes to -0.1 angstrom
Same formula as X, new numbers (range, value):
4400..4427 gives 7.35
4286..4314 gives 5.29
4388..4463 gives 7.59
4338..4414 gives 7.05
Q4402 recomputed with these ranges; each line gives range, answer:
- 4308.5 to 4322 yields 6.25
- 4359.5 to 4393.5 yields 7.09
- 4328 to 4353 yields 6.85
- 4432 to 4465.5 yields 7.85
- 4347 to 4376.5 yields 7.34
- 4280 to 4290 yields 6.16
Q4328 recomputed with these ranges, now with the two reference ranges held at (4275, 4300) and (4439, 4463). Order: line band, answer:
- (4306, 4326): 1.16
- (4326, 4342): -0.49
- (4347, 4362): -1.23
